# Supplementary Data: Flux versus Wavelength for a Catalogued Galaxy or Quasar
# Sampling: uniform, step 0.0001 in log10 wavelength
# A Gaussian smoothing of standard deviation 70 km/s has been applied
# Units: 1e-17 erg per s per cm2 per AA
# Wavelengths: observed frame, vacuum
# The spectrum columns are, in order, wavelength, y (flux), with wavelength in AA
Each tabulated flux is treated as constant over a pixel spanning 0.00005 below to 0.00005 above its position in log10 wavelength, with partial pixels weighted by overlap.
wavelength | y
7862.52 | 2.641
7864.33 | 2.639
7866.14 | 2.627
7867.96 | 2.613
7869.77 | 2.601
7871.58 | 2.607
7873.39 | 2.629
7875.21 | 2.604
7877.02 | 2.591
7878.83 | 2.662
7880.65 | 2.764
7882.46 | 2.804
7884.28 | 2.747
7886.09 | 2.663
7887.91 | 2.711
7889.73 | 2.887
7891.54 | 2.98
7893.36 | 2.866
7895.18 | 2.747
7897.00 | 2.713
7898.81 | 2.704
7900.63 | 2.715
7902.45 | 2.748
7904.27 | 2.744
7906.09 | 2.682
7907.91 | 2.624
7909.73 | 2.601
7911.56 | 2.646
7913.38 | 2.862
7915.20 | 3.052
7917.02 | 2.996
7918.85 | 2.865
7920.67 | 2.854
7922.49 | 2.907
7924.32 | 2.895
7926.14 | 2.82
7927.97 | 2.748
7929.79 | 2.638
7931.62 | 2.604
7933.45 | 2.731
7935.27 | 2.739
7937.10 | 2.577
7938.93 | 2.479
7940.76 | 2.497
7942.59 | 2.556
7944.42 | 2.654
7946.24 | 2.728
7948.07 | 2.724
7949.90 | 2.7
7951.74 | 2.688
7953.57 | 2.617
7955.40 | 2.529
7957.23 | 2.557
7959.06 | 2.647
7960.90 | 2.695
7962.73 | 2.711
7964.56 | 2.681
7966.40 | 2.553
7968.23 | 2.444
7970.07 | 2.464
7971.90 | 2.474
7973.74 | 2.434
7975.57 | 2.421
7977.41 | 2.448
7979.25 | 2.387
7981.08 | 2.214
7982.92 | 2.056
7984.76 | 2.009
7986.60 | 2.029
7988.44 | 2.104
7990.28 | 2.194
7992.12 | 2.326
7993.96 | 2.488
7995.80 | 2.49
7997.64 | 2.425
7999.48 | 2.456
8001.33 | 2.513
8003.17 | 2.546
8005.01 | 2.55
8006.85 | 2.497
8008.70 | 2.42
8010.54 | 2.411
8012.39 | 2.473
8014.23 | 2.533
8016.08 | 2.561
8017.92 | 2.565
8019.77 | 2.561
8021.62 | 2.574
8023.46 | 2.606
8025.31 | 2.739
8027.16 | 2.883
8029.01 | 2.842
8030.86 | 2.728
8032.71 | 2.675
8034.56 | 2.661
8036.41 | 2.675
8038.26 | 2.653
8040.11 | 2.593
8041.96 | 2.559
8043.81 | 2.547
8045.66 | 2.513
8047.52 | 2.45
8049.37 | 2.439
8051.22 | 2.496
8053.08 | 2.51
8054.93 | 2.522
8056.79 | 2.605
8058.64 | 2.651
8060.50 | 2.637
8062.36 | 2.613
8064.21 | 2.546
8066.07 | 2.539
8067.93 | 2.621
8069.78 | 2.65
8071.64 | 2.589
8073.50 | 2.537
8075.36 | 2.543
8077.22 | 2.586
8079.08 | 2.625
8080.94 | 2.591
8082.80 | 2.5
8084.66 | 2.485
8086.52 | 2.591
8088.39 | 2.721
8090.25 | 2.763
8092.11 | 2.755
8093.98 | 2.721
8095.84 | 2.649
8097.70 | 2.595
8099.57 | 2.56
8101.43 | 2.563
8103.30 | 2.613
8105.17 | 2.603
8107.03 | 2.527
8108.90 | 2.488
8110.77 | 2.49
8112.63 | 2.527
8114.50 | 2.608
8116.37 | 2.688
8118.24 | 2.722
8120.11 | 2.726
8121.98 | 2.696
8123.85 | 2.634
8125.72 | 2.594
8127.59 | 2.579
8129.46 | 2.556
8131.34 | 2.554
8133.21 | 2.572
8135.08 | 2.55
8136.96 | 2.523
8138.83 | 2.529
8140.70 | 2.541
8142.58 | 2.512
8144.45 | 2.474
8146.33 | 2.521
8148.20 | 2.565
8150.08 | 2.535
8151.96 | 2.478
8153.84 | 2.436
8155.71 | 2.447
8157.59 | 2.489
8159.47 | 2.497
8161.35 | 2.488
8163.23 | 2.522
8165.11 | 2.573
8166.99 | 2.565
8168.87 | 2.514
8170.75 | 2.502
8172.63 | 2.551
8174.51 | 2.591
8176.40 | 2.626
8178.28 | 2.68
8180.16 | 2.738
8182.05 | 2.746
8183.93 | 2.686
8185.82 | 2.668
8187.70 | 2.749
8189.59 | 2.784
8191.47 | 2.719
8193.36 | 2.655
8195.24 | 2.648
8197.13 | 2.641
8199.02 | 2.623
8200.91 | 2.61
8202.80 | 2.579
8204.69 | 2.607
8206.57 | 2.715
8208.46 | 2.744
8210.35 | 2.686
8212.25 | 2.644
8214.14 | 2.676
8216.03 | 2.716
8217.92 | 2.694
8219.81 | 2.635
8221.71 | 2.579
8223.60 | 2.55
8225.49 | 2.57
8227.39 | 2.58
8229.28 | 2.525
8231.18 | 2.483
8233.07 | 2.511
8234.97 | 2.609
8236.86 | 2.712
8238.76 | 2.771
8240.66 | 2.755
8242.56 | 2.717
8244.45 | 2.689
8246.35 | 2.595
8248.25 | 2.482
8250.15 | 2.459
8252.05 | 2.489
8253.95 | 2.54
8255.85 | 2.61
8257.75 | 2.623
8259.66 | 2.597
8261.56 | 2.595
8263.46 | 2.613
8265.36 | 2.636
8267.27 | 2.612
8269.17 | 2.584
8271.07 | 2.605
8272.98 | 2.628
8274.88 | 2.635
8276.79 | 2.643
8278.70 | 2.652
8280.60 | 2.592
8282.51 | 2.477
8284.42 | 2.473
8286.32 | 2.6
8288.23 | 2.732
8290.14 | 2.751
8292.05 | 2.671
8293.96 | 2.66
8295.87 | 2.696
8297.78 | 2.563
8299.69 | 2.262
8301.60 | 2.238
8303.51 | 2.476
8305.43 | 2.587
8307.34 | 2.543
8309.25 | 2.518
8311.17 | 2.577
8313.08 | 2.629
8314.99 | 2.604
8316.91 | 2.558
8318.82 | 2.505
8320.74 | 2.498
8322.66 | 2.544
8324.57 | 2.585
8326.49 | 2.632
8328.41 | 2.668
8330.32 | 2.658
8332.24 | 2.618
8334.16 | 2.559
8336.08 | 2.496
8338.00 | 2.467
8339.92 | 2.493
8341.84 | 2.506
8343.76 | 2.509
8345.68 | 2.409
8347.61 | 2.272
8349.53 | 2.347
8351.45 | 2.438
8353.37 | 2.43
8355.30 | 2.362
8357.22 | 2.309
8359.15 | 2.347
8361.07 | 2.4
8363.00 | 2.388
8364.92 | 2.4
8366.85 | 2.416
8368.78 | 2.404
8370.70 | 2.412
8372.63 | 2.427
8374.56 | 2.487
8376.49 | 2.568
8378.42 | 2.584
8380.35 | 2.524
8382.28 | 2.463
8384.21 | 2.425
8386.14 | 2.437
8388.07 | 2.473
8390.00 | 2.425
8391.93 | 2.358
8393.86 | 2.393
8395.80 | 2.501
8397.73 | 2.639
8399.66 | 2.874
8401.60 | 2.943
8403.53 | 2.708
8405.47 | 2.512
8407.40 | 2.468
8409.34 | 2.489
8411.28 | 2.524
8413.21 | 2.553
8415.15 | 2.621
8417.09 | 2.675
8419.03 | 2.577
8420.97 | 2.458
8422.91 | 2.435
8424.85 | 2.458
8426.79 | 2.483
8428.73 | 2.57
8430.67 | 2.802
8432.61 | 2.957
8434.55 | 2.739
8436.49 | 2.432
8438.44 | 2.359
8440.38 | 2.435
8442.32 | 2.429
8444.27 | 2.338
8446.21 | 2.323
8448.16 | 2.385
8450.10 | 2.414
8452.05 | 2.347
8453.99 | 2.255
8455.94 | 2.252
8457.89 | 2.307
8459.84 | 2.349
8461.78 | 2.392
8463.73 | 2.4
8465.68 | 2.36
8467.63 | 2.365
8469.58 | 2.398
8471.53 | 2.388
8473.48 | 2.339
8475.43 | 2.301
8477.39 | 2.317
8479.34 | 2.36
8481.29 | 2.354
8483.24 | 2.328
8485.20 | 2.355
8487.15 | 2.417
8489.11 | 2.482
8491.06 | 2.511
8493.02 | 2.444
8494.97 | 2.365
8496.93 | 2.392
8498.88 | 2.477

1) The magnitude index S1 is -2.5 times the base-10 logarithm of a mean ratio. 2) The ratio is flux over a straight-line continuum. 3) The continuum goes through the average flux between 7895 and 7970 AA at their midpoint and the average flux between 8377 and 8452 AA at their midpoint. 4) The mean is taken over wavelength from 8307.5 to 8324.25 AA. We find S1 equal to 0.00 mag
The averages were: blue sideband 2.7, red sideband 2.53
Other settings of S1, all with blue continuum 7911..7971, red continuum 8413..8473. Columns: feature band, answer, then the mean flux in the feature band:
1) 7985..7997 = 0.18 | 2.26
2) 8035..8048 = 0.03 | 2.58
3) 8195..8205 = -0.02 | 2.61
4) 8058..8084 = 0.02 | 2.59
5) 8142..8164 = 0.04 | 2.5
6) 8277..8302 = -0.02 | 2.58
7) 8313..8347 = -0.02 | 2.55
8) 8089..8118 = 0.00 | 2.61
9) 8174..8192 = -0.05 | 2.7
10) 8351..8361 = 0.05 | 2.38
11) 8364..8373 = 0.04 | 2.41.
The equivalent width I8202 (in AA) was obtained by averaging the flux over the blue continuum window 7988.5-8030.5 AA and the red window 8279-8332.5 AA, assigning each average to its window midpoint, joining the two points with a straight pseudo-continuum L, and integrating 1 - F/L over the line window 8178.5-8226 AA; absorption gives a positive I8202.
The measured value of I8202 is -2.1 AA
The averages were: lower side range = 2.52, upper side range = 2.57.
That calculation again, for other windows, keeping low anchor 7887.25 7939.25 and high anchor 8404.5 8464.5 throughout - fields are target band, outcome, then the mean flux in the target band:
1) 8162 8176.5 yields 0.4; 2.55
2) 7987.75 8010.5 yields 2.5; 2.42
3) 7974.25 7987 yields 2.3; 2.24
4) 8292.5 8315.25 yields 0.2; 2.53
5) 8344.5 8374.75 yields 1.5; 2.39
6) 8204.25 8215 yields -0.3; 2.68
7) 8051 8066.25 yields 0.6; 2.57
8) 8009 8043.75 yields 1.1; 2.62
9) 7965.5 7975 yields 0.9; 2.47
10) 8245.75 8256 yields 0.2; 2.52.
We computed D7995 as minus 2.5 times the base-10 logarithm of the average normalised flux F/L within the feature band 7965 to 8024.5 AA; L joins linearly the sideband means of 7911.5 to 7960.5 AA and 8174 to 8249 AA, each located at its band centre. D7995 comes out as 0.12 mag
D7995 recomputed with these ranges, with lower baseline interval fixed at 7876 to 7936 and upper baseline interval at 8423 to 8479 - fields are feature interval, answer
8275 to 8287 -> -0.02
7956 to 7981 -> 0.09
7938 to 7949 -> 0.06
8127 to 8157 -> 0.04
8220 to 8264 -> -0.02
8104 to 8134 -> 0.01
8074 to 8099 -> 0.01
